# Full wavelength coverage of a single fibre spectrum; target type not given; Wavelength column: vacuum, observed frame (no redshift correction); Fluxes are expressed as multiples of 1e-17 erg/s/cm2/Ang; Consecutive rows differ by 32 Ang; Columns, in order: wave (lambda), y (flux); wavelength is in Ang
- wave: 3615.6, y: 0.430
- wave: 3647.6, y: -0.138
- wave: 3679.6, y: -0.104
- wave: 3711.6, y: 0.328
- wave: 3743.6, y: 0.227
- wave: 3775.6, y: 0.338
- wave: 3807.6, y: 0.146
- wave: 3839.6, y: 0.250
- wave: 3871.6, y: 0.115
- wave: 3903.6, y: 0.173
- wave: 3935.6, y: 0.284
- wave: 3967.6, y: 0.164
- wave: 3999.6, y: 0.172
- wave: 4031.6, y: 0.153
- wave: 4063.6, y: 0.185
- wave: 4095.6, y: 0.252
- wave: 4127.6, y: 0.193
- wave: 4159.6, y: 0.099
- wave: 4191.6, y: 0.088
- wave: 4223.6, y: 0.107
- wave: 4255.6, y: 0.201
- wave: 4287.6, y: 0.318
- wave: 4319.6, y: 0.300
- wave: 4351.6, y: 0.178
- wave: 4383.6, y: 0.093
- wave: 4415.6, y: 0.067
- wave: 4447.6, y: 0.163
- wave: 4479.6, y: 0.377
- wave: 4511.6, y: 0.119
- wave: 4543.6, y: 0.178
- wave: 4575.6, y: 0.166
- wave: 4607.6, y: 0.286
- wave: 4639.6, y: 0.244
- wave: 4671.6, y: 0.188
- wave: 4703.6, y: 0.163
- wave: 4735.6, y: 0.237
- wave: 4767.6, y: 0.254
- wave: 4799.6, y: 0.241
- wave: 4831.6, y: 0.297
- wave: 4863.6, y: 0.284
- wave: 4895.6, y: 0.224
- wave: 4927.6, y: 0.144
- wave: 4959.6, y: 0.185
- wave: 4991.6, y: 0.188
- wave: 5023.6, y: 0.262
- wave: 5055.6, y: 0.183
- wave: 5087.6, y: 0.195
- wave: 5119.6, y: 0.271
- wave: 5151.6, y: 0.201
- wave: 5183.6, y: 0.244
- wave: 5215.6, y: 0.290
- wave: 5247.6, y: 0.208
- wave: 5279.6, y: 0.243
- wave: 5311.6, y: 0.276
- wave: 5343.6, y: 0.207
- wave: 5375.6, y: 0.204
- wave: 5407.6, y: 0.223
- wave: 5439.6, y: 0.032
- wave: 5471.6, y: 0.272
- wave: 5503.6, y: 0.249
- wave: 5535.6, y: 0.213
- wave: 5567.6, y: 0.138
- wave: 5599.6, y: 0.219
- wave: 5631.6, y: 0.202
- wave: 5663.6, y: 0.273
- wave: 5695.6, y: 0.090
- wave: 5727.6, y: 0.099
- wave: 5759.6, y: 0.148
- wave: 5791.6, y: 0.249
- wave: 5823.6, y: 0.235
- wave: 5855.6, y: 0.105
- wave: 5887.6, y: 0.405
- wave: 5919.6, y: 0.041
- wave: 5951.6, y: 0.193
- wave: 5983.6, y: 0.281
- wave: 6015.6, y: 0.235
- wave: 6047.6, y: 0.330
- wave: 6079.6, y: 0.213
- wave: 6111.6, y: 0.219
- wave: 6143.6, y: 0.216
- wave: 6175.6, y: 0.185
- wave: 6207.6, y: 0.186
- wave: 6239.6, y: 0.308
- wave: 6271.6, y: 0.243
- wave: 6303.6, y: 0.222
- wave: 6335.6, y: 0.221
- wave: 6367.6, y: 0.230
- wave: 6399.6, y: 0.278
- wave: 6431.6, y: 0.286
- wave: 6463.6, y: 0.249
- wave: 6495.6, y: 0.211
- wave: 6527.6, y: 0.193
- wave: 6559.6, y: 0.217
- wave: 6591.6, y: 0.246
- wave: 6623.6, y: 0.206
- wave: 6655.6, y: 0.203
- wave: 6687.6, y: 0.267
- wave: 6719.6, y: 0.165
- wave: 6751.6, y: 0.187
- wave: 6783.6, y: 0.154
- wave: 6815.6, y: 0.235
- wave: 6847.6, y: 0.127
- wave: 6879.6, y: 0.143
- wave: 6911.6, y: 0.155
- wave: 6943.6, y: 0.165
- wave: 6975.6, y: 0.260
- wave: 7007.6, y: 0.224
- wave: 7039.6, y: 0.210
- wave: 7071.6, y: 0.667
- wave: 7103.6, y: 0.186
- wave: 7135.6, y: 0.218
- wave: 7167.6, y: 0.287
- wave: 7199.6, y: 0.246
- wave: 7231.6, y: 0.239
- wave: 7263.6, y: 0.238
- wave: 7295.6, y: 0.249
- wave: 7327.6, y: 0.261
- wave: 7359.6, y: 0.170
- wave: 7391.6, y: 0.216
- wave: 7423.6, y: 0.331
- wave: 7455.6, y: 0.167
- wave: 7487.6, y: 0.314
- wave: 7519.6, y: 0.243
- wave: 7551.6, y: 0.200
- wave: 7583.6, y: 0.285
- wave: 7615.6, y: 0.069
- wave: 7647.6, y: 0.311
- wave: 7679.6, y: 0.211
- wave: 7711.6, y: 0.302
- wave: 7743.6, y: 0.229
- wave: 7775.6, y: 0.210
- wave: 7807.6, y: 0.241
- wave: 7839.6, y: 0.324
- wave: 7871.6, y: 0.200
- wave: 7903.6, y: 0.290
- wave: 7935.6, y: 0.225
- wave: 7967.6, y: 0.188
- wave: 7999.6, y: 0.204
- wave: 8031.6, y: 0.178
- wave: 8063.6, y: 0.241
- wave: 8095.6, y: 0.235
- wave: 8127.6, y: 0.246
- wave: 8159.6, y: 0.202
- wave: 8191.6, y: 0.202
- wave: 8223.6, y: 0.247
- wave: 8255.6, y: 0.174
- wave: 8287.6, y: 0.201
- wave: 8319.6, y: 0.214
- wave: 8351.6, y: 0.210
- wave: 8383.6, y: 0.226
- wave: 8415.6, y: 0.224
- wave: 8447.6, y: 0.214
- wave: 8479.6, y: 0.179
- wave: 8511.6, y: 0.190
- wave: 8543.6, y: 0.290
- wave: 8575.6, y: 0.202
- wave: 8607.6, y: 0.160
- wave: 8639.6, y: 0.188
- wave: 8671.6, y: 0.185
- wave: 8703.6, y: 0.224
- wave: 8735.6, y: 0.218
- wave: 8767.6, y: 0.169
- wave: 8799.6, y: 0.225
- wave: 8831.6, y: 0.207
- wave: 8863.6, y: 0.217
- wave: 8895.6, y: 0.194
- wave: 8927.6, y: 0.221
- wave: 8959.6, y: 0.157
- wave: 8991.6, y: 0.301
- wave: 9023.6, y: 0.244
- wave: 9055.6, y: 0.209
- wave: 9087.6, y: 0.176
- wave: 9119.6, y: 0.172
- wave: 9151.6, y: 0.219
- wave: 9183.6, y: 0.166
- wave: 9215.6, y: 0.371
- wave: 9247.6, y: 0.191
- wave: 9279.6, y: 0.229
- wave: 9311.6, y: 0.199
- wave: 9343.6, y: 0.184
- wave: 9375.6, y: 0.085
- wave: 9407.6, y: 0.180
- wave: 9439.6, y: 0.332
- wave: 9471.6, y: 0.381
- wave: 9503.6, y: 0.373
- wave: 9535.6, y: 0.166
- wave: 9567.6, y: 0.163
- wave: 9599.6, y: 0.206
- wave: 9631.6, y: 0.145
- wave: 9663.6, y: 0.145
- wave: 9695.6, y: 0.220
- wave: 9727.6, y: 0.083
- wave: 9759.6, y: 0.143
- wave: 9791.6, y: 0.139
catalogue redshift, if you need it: 0.90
